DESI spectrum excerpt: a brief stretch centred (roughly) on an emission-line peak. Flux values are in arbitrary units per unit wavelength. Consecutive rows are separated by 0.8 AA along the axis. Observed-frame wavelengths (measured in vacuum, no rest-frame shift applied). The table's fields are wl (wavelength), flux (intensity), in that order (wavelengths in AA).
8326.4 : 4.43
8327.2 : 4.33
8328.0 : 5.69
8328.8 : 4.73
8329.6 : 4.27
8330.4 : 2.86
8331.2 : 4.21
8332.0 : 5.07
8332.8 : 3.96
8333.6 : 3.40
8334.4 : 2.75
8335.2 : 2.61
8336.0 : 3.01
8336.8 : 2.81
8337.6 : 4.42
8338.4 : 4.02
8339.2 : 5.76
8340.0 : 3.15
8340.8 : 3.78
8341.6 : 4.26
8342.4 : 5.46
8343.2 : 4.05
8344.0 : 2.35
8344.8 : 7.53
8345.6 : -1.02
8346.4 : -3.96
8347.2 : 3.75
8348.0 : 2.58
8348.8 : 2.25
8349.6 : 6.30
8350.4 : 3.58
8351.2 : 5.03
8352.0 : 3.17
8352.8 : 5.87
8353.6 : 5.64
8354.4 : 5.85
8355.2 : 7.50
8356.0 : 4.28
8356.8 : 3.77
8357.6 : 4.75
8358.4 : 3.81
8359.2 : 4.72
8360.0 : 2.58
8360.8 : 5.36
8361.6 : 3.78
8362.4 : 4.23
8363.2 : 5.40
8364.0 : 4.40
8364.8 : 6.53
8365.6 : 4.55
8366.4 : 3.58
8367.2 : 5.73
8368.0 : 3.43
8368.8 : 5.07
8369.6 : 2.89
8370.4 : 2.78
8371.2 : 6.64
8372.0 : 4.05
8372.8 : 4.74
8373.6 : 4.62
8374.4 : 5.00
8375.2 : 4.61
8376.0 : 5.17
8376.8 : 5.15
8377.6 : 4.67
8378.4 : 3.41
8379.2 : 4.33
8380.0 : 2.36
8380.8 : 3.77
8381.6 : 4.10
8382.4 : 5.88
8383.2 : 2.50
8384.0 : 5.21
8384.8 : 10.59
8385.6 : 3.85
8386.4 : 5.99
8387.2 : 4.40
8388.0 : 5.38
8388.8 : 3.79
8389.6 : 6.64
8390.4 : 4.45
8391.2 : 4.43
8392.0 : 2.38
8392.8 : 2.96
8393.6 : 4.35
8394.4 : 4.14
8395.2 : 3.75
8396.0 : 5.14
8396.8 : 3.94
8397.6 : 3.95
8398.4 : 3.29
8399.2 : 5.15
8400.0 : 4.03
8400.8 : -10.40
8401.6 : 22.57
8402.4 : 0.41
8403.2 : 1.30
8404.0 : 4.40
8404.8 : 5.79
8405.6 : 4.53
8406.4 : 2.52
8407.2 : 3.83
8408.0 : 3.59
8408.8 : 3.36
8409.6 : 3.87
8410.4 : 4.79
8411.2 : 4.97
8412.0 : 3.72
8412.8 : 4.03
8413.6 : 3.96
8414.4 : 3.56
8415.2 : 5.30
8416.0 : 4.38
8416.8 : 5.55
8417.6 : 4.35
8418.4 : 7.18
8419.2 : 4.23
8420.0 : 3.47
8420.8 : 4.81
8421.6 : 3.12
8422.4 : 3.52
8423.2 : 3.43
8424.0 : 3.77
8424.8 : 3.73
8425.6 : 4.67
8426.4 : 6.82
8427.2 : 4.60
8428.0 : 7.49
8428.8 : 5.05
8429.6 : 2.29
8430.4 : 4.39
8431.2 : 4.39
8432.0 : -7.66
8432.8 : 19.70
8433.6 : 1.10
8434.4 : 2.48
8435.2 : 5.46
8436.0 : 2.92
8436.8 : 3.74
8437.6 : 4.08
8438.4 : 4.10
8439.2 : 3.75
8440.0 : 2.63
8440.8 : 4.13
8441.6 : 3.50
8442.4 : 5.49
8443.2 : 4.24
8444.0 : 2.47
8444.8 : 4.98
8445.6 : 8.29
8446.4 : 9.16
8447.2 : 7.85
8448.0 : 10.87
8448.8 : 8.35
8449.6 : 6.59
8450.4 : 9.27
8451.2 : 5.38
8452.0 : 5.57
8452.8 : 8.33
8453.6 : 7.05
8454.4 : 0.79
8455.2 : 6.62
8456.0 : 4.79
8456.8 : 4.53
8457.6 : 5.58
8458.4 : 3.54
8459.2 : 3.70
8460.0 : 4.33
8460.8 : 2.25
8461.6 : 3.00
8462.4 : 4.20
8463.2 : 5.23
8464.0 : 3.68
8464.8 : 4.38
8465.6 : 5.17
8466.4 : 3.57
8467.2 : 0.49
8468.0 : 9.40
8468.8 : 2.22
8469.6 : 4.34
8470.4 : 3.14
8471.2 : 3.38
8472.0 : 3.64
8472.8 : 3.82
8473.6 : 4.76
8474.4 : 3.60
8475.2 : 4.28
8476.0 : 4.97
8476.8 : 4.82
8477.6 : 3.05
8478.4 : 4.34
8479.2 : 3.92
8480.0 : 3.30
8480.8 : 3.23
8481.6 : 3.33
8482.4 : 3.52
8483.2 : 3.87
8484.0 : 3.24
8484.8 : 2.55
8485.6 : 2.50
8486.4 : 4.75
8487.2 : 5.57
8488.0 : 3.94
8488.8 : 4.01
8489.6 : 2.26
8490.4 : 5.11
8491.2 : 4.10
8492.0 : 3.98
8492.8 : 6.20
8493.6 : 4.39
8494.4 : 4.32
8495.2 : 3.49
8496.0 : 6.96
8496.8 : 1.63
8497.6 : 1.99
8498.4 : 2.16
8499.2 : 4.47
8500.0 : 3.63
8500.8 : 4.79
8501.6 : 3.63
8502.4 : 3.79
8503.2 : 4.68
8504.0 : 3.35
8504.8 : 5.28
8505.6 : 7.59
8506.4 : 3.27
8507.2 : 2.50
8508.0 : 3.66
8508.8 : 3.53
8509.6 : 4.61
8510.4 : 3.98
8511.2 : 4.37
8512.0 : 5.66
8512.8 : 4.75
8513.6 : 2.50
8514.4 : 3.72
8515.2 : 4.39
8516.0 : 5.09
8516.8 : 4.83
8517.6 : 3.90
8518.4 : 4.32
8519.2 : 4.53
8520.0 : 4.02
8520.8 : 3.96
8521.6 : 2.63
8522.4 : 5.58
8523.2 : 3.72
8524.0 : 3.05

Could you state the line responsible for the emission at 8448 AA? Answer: H-beta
